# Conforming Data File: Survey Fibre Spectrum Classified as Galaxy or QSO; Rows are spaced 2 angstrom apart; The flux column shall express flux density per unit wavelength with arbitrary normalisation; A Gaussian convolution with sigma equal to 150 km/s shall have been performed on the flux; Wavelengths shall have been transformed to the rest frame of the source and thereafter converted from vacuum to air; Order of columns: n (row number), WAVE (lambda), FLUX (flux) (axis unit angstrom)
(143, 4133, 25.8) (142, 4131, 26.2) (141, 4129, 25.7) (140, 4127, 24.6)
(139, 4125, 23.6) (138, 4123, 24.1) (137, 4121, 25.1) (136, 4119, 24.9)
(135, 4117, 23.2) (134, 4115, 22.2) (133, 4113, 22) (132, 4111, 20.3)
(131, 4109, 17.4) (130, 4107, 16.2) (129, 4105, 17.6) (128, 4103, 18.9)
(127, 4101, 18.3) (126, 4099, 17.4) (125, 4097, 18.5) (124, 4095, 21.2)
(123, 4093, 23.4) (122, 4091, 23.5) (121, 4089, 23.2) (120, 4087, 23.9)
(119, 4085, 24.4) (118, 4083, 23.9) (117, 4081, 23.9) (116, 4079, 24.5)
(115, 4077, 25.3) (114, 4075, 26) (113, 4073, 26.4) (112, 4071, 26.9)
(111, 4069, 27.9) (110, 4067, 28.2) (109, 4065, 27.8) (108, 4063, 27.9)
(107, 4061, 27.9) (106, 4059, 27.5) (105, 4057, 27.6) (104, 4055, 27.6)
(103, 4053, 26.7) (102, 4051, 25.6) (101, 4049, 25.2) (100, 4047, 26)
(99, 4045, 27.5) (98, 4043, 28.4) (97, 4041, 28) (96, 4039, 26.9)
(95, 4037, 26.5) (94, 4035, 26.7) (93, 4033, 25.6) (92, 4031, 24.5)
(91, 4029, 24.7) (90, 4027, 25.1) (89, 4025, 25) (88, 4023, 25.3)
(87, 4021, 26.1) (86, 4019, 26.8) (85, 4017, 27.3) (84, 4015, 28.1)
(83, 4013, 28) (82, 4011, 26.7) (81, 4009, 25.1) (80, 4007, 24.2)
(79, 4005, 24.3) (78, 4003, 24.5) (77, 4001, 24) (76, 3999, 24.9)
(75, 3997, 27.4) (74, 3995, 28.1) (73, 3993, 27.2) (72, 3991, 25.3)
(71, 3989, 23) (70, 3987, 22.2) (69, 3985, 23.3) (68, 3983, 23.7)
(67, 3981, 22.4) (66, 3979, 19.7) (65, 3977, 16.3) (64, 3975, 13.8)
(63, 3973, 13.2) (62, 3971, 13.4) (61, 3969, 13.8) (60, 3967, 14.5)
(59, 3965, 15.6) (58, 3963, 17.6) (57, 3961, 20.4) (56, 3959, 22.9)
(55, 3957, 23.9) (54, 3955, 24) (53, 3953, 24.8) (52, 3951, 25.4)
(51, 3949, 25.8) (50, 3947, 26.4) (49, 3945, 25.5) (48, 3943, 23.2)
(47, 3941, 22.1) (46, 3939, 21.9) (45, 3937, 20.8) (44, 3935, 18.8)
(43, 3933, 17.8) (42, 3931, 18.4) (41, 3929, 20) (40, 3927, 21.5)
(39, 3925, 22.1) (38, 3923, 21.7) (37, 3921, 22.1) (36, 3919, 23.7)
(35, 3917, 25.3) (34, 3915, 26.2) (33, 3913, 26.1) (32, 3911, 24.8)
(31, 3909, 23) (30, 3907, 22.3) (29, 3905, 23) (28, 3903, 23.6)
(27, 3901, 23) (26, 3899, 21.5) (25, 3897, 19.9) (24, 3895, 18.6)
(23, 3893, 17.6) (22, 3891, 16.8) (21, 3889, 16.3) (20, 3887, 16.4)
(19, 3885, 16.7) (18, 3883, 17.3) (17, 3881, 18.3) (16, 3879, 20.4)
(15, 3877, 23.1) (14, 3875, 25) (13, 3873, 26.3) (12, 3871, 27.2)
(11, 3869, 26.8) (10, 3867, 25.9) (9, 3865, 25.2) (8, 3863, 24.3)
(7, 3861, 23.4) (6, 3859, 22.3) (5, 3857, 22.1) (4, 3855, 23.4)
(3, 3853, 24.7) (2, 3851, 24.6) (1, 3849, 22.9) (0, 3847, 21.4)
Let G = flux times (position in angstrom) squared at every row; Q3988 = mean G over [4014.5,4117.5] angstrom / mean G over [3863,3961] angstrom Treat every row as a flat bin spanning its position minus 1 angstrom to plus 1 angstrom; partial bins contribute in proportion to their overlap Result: 1.2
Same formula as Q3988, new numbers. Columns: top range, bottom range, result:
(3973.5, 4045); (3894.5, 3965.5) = 1.15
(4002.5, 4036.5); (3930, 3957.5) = 1.18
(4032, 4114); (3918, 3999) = 1.20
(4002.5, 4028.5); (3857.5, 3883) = 1.18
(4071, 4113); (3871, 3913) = 1.15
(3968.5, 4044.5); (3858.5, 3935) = 1.16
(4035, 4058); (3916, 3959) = 1.25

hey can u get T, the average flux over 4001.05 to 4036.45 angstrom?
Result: 25.7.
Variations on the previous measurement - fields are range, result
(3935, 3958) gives 23.8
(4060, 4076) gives 27.4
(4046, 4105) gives 24.6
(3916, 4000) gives 21.5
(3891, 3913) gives 21.7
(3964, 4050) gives 23.7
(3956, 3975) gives 17.1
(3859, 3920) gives 22.3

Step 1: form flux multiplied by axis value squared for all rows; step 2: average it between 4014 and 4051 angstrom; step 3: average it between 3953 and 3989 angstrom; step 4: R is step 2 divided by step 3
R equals 1.4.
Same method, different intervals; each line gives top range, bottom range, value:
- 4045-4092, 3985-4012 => 1.07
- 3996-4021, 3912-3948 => 1.20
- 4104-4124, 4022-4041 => 0.86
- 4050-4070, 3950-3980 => 1.55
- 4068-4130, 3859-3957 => 1.12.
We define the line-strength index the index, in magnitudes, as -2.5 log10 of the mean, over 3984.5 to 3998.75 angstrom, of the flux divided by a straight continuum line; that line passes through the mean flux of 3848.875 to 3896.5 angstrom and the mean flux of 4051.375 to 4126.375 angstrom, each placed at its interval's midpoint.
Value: -0.108 mag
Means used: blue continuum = 21.9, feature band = 25.3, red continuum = 23.7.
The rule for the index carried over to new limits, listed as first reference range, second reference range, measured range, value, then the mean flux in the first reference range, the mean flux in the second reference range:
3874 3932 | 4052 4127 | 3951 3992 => 0.12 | 21.2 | 23.7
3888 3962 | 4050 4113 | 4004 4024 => -0.14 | 22.2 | 23.7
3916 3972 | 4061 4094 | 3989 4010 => -0.11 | 21.2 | 25.5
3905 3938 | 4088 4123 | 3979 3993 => -0.08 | 22.2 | 20.9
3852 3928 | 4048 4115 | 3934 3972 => 0.08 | 22.3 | 23.7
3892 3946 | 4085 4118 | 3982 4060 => -0.22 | 22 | 20.6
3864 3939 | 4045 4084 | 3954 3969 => 0.20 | 21.7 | 26.5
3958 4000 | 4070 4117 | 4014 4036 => -0.23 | 20.4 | 22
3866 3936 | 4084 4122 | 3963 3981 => 0.35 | 21.6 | 21.1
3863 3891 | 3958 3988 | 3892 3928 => -0.10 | 21.8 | 18.2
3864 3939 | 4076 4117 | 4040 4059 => -0.25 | 21.7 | 21.3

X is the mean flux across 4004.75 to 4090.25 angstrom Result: 26.2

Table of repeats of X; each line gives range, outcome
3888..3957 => 22.2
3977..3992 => 22.4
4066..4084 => 25.9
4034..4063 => 27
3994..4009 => 25.3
